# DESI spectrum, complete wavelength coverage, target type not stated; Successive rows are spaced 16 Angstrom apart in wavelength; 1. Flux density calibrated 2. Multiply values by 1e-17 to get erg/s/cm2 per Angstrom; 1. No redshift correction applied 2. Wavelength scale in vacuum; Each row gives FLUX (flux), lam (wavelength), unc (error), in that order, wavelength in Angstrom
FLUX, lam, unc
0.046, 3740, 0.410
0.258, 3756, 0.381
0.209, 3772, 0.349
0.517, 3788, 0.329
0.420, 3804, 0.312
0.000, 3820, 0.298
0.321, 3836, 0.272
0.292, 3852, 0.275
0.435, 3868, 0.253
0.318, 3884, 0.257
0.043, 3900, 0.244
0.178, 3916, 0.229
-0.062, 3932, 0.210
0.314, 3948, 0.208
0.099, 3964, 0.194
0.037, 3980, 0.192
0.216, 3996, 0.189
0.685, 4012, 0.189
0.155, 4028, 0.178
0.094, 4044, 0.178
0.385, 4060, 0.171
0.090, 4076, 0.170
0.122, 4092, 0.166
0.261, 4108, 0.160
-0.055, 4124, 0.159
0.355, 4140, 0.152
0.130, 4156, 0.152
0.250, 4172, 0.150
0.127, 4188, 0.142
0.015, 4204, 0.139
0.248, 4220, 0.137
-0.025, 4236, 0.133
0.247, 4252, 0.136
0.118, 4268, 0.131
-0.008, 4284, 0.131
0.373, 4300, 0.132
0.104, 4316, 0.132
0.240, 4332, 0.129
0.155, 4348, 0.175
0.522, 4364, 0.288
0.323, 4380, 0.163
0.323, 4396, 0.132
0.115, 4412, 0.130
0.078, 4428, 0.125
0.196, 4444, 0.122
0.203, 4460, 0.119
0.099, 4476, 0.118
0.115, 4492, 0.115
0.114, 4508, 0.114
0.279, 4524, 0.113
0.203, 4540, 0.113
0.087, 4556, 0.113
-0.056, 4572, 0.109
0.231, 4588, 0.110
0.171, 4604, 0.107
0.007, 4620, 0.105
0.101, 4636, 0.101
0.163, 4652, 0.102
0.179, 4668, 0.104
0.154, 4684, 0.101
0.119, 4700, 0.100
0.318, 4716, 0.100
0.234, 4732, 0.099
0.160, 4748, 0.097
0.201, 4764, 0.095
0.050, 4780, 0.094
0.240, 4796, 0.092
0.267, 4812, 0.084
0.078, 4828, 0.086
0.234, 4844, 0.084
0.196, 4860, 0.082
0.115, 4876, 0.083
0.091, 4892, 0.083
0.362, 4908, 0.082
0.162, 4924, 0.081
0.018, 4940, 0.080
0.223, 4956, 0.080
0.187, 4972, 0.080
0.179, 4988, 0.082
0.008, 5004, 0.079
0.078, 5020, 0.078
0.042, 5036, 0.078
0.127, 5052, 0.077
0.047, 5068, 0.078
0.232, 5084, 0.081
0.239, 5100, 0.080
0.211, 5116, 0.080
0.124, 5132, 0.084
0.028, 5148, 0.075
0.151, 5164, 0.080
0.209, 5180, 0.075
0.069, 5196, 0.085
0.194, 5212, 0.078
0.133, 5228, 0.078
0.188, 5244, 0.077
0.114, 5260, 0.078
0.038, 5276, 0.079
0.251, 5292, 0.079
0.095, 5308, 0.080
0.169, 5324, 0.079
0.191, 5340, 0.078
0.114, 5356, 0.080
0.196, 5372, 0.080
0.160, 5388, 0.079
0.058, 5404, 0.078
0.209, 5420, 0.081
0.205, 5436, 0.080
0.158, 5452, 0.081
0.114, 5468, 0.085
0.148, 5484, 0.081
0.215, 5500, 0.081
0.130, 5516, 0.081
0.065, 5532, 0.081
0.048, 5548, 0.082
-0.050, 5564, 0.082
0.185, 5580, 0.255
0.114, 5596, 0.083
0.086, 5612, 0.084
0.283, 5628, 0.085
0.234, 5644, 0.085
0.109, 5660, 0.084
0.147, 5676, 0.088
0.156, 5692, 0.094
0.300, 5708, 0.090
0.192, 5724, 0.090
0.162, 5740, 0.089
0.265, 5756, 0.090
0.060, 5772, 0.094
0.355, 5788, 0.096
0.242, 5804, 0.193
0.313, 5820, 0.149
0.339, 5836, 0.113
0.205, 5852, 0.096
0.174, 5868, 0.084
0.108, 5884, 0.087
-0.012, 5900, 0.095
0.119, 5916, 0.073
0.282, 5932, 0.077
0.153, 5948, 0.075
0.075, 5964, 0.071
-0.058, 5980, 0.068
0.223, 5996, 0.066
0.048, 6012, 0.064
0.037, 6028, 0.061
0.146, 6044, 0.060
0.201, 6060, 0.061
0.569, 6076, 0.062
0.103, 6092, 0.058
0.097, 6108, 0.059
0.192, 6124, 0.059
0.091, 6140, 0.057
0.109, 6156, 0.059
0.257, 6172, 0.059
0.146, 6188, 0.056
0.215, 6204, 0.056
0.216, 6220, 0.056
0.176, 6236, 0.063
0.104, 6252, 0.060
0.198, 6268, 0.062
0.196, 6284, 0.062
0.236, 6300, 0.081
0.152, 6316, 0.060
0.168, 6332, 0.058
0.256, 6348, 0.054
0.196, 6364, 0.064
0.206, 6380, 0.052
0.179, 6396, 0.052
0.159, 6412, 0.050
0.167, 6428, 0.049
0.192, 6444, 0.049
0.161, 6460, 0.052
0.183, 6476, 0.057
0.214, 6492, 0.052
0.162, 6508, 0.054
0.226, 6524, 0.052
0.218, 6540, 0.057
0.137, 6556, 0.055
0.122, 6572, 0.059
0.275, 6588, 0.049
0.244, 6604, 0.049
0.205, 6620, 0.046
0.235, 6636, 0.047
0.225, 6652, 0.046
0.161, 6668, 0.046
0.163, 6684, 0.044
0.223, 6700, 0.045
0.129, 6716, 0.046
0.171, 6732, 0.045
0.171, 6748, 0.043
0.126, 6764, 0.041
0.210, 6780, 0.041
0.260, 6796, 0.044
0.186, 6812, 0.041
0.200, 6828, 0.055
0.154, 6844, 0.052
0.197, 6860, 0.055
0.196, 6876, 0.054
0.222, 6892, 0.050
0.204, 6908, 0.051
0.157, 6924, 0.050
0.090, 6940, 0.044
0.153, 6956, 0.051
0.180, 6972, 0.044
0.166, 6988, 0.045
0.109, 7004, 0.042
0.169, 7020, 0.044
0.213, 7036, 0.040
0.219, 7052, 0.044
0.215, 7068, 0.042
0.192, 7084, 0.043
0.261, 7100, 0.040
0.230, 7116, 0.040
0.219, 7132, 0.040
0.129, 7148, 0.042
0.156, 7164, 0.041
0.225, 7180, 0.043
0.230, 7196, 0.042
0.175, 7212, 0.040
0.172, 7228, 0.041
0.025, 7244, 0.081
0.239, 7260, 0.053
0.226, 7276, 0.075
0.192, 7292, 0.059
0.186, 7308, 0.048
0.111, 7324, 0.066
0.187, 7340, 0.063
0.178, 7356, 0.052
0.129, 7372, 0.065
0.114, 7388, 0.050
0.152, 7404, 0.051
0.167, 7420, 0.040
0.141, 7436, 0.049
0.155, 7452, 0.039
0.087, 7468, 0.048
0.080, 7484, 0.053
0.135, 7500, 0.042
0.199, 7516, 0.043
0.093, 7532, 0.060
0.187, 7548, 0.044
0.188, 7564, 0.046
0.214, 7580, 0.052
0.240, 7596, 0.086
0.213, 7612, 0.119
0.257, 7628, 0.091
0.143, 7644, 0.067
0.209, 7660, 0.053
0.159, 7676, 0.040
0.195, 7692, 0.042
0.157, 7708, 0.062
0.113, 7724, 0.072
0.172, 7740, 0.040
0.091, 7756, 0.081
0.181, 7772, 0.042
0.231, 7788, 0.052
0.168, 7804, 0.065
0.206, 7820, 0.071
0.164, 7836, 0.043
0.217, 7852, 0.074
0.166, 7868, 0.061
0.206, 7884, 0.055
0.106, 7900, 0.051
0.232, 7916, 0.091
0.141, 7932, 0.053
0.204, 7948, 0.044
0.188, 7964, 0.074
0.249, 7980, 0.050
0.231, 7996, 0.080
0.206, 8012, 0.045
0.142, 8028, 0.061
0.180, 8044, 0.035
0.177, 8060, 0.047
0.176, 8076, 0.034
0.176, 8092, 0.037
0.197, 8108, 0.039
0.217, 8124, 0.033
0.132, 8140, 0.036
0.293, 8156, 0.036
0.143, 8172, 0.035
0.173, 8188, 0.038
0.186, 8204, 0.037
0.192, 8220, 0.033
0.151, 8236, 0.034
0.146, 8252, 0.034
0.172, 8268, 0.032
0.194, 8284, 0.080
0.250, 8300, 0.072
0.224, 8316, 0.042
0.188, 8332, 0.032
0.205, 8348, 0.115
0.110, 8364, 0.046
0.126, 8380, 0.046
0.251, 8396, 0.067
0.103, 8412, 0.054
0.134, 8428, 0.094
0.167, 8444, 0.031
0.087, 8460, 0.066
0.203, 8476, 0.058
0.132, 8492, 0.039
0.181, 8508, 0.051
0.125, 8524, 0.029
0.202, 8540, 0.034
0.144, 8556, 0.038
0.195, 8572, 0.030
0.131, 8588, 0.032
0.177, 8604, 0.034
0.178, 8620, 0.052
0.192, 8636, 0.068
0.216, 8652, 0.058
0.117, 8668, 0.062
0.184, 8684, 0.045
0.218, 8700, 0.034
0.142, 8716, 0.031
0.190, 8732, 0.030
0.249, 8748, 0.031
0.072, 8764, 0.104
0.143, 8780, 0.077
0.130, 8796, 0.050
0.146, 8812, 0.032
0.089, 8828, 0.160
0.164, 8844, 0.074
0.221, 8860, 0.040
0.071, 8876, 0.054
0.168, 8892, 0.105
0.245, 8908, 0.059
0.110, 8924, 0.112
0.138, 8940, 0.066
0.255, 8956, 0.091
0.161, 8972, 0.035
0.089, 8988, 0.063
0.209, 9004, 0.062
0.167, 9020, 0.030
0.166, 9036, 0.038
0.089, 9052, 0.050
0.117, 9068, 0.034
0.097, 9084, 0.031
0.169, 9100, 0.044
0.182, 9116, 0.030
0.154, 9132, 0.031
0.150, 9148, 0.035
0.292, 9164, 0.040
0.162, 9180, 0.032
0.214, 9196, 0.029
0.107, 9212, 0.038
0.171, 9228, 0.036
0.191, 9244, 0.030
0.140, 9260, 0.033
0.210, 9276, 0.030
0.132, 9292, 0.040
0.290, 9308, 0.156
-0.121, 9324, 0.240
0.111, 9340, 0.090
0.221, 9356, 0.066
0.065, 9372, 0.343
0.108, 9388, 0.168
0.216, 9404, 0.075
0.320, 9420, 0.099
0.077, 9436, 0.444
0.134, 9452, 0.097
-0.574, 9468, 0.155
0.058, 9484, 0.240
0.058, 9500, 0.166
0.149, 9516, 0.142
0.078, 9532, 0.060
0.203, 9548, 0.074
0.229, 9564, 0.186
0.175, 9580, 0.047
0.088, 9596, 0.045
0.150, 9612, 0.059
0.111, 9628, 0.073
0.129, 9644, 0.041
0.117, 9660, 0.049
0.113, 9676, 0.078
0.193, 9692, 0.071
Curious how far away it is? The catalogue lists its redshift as 0.628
